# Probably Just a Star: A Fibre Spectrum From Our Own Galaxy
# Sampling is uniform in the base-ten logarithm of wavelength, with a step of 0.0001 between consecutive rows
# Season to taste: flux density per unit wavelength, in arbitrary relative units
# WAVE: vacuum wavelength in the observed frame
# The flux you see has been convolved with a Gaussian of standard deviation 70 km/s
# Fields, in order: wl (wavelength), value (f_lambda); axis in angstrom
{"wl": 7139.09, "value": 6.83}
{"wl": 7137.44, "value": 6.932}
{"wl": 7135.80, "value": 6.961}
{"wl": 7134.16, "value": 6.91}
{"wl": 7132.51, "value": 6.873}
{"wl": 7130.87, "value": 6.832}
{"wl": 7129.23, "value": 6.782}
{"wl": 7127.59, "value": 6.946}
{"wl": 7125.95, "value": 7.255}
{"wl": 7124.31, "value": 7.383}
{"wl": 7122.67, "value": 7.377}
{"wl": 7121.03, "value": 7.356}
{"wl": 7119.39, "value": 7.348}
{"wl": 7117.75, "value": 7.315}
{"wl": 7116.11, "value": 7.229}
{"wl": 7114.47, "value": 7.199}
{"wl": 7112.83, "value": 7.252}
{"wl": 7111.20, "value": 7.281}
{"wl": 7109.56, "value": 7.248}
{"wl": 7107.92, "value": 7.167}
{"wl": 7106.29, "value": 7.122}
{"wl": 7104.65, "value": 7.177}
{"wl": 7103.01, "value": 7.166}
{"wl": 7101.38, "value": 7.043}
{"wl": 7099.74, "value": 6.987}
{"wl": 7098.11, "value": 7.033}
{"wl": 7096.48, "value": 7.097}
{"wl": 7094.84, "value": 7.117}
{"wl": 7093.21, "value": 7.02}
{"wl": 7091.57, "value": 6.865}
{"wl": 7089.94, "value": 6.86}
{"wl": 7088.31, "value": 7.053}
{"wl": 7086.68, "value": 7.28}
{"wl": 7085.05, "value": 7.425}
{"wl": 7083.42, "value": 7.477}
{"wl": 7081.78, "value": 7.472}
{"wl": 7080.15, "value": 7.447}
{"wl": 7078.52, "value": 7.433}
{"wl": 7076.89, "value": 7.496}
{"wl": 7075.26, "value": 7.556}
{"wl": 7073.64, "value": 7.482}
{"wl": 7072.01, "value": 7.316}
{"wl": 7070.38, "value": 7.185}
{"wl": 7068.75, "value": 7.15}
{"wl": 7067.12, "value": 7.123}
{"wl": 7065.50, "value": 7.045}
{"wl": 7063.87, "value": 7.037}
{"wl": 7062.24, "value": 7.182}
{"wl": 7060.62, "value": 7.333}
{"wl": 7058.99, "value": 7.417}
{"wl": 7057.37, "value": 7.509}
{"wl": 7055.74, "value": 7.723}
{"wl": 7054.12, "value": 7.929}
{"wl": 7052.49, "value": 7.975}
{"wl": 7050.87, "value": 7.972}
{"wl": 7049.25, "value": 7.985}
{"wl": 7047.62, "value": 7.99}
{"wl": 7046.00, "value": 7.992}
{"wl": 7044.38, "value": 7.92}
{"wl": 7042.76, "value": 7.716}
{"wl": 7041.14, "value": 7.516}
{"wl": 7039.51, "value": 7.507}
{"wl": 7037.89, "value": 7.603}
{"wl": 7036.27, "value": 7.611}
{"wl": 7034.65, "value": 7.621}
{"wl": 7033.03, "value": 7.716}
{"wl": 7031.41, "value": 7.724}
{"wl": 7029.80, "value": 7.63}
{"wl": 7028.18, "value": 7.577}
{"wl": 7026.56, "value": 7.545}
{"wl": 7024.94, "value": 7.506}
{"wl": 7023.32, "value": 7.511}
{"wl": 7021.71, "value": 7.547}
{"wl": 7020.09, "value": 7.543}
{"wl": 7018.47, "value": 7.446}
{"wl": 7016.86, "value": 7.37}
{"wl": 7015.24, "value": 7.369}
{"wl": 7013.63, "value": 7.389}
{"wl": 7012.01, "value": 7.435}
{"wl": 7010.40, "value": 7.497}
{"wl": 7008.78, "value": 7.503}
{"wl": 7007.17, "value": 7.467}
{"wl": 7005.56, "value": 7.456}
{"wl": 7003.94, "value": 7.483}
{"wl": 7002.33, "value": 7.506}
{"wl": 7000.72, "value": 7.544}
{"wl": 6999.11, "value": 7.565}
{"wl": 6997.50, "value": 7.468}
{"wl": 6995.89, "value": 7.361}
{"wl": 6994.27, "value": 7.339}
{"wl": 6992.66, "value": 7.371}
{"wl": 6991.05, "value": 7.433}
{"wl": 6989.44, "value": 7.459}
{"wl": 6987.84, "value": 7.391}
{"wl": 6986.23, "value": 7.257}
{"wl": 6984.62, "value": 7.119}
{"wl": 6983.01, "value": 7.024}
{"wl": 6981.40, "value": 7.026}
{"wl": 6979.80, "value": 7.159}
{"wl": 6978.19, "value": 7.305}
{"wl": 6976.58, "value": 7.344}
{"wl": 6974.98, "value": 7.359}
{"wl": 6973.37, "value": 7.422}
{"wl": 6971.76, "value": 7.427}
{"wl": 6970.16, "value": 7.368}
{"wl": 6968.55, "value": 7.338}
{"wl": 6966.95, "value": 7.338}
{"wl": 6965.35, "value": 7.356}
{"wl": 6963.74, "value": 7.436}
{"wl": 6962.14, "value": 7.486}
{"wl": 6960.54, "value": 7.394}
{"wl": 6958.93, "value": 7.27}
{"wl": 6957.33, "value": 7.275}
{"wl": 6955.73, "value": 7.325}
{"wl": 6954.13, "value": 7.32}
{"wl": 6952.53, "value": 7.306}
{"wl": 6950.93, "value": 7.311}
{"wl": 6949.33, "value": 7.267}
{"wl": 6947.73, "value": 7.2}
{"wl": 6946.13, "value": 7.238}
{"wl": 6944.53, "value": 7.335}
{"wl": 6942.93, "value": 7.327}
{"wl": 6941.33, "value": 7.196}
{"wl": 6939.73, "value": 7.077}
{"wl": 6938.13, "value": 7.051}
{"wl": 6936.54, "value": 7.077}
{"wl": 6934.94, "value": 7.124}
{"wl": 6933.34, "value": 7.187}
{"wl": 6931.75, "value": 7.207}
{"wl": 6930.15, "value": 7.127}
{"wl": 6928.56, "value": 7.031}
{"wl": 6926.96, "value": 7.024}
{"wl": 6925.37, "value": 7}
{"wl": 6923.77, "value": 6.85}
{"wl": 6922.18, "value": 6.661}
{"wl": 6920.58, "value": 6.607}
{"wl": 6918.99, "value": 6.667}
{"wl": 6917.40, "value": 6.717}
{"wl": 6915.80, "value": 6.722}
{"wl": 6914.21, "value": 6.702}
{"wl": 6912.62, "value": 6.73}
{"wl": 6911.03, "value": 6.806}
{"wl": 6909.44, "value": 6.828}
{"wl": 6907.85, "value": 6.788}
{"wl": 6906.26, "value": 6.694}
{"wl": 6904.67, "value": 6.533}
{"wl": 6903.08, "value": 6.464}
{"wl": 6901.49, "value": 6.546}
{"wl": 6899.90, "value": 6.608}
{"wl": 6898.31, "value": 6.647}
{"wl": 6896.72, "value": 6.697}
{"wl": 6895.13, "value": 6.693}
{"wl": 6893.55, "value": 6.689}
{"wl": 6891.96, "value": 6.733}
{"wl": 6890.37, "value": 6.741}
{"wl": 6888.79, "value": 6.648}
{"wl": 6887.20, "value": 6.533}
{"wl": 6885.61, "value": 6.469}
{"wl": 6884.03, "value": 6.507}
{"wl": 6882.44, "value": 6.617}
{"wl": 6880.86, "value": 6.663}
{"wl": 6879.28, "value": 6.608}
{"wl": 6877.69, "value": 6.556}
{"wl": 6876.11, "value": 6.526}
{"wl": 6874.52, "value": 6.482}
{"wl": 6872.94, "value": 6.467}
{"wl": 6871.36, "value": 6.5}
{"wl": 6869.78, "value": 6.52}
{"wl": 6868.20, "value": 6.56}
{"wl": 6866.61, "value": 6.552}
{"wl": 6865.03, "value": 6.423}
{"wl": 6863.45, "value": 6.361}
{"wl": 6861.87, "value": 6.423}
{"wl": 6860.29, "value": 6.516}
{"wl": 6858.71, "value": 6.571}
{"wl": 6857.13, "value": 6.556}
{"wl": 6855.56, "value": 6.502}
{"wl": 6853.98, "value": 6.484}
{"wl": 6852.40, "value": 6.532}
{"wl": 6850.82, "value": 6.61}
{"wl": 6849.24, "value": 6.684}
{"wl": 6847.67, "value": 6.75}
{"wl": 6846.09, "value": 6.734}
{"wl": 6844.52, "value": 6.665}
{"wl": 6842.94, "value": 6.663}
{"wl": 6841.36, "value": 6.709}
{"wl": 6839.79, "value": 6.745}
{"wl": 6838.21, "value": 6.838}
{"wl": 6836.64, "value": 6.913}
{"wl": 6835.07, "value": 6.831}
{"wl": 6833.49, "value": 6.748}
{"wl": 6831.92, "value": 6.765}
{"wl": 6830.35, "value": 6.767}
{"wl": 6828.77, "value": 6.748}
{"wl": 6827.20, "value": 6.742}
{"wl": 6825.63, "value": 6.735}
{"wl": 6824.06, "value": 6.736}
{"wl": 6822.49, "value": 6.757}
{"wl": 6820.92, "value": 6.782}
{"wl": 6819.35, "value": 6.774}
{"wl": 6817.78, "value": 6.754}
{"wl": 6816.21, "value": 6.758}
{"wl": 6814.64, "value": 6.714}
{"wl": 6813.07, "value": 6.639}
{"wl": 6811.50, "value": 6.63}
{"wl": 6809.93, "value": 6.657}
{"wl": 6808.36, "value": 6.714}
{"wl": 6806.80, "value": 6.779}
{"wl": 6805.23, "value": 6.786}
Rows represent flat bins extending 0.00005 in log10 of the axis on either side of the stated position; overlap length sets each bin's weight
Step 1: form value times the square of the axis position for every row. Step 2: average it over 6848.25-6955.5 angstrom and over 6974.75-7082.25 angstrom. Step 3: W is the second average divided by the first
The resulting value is 1.1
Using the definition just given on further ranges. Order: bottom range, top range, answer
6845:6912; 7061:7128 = 1.17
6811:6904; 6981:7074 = 1.19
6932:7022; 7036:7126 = 1.03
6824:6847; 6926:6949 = 1.09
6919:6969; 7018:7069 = 1.09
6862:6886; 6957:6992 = 1.16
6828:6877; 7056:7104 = 1.17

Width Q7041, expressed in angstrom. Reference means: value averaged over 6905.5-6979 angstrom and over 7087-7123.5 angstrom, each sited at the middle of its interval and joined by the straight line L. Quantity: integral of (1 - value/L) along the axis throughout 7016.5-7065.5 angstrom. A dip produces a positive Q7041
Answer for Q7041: -3.25 angstrom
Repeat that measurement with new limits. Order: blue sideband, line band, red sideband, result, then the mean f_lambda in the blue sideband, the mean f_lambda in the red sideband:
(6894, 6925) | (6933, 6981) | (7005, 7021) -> -1.71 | 6.69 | 7.45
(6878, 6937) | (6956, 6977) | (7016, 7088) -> -0.89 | 6.75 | 7.53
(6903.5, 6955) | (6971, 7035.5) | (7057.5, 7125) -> -2.99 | 6.99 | 7.24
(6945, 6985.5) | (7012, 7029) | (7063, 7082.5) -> -0.41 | 7.3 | 7.31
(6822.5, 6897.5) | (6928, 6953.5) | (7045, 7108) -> -1.09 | 6.63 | 7.35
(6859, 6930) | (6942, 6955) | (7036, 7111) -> -0.80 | 6.64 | 7.38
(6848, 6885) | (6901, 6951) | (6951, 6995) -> 0.27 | 6.53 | 7.32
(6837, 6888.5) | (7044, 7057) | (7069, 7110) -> -1.49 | 6.58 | 7.22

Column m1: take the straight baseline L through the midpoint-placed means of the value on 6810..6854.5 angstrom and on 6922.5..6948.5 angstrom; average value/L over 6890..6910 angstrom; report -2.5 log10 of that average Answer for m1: 0.05 mag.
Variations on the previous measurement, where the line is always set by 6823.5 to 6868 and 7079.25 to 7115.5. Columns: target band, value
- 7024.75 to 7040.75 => -0.08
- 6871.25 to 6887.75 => 0.03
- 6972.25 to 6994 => -0.05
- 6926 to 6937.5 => -0.04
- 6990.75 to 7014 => -0.07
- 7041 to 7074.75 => -0.07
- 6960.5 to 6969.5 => -0.08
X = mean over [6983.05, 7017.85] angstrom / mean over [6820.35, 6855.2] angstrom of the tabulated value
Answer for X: 1.1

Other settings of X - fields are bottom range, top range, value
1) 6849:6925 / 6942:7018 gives 1.11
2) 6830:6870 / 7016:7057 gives 1.16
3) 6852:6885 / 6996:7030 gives 1.15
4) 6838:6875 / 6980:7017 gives 1.12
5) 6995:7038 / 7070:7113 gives 0.96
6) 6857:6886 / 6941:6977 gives 1.12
